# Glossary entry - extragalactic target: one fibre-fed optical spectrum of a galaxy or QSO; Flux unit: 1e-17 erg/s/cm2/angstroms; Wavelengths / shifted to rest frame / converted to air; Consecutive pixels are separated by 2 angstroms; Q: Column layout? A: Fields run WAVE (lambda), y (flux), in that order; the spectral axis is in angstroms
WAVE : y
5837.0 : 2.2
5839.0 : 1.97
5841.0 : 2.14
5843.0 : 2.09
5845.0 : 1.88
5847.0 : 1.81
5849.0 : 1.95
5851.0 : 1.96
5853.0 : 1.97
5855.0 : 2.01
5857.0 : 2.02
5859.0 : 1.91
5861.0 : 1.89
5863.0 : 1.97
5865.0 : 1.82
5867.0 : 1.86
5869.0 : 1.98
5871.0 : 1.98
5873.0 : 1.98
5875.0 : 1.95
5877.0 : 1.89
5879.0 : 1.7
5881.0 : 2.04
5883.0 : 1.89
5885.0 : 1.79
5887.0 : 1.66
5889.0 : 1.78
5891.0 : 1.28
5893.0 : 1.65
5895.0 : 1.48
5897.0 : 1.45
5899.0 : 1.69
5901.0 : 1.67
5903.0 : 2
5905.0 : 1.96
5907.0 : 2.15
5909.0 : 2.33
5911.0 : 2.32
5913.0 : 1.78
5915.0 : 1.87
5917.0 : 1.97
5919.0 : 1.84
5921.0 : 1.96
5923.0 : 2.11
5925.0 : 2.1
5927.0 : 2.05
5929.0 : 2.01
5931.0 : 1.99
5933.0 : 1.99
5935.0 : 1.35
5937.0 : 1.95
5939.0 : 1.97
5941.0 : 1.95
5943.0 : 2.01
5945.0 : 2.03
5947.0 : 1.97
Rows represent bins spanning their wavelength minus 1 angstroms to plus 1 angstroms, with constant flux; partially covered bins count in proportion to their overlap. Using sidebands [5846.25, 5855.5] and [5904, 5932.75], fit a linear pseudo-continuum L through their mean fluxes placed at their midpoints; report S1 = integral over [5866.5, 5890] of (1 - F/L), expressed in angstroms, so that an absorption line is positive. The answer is 1.20 angstroms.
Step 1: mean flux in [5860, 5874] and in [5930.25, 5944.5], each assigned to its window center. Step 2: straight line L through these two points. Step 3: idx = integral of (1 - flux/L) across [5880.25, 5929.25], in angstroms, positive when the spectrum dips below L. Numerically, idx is 0.92 angstroms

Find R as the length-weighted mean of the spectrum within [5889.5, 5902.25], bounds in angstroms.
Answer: 1.56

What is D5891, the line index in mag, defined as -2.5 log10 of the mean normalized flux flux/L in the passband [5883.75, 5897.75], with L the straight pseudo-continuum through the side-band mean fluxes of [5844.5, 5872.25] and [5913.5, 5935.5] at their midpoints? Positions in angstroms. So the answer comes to 0.21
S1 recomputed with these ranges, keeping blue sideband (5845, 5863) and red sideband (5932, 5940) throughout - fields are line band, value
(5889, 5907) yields 1.8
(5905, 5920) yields -1.5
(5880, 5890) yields 0.3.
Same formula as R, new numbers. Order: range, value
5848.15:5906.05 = 1.83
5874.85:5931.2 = 1.87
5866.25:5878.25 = 1.94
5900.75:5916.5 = 2.02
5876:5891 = 1.79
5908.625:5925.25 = 2.02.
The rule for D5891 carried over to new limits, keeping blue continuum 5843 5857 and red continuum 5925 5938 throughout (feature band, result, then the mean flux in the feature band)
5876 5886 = 0.04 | 1.86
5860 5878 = 0.01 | 1.92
